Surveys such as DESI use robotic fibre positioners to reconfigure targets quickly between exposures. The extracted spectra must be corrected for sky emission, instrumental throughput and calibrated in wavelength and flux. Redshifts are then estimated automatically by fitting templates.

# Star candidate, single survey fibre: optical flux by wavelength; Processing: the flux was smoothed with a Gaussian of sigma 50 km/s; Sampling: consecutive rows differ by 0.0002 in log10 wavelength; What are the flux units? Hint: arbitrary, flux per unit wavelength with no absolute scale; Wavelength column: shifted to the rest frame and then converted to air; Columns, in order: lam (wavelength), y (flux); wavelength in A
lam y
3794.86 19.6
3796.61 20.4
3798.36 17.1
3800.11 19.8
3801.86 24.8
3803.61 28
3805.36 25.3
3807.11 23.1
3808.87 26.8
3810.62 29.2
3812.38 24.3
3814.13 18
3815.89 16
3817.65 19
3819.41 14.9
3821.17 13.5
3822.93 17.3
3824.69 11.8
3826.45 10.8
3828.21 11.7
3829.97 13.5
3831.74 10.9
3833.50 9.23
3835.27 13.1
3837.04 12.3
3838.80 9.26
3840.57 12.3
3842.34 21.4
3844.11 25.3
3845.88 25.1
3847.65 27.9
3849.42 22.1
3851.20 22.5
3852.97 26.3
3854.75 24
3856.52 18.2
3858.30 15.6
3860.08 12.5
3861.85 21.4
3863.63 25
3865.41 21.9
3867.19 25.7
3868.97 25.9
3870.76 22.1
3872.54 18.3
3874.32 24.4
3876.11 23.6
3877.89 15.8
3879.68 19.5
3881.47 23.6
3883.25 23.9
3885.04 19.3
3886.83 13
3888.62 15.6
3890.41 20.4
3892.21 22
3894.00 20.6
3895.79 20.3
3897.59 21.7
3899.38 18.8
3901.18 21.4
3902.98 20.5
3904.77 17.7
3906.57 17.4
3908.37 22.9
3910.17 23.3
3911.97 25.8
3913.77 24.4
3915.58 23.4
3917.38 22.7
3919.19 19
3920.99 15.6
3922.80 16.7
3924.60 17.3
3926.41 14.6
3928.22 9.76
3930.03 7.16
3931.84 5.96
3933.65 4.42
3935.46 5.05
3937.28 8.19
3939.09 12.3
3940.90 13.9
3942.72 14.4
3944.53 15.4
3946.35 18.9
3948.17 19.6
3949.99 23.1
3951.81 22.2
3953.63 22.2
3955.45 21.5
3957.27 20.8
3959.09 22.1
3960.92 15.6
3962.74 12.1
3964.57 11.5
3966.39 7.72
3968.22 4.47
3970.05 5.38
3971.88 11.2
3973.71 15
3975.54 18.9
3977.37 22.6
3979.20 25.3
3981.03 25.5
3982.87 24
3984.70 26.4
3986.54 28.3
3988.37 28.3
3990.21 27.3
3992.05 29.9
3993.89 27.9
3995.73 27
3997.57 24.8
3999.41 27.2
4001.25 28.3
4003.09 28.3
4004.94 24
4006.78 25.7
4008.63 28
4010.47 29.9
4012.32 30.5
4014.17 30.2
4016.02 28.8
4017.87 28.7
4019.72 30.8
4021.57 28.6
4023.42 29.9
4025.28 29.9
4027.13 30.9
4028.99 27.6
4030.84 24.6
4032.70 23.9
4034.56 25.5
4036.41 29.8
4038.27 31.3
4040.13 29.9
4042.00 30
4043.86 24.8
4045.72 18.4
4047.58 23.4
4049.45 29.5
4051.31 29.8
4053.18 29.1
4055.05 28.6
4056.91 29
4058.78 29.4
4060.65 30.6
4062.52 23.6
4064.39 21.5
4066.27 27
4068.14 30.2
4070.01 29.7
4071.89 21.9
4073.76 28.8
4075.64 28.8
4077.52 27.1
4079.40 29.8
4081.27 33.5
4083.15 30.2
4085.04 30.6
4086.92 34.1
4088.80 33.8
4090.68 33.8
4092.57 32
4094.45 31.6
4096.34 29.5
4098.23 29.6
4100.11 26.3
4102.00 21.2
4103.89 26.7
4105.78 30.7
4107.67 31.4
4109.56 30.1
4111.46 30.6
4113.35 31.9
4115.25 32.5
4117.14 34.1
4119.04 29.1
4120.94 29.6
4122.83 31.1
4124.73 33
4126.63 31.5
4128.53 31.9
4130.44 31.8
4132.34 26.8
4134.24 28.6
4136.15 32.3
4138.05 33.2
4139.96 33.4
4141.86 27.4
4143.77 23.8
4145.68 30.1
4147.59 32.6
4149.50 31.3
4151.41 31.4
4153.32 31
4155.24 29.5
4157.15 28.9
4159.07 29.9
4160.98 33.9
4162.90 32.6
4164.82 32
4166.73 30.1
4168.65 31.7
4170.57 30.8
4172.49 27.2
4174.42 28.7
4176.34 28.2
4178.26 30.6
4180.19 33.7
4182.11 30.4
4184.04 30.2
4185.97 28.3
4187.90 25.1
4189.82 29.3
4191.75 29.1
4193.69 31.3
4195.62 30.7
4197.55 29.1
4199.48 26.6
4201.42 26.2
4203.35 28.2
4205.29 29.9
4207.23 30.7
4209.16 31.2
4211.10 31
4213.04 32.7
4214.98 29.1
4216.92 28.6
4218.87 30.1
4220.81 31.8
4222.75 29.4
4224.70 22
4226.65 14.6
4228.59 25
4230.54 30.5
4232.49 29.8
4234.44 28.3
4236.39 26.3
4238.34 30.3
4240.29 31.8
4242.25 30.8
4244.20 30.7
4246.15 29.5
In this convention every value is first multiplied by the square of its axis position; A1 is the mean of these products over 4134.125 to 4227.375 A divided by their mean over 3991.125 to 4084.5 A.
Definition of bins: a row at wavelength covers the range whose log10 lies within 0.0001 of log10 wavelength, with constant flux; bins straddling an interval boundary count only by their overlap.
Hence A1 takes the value 1.1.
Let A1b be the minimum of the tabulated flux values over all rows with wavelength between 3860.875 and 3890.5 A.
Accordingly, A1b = 13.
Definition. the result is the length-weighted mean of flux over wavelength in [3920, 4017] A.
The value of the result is 19.5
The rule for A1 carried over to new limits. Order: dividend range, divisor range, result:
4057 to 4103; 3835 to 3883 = 1.56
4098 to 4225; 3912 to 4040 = 1.53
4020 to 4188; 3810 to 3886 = 1.76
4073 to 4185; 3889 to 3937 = 1.94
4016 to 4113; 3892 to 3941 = 1.83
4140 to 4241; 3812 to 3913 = 1.80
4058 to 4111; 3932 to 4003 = 1.62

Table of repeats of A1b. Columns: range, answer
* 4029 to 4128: 18.4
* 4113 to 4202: 23.8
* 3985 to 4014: 24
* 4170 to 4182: 27.2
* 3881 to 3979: 4.42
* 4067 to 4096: 21.9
